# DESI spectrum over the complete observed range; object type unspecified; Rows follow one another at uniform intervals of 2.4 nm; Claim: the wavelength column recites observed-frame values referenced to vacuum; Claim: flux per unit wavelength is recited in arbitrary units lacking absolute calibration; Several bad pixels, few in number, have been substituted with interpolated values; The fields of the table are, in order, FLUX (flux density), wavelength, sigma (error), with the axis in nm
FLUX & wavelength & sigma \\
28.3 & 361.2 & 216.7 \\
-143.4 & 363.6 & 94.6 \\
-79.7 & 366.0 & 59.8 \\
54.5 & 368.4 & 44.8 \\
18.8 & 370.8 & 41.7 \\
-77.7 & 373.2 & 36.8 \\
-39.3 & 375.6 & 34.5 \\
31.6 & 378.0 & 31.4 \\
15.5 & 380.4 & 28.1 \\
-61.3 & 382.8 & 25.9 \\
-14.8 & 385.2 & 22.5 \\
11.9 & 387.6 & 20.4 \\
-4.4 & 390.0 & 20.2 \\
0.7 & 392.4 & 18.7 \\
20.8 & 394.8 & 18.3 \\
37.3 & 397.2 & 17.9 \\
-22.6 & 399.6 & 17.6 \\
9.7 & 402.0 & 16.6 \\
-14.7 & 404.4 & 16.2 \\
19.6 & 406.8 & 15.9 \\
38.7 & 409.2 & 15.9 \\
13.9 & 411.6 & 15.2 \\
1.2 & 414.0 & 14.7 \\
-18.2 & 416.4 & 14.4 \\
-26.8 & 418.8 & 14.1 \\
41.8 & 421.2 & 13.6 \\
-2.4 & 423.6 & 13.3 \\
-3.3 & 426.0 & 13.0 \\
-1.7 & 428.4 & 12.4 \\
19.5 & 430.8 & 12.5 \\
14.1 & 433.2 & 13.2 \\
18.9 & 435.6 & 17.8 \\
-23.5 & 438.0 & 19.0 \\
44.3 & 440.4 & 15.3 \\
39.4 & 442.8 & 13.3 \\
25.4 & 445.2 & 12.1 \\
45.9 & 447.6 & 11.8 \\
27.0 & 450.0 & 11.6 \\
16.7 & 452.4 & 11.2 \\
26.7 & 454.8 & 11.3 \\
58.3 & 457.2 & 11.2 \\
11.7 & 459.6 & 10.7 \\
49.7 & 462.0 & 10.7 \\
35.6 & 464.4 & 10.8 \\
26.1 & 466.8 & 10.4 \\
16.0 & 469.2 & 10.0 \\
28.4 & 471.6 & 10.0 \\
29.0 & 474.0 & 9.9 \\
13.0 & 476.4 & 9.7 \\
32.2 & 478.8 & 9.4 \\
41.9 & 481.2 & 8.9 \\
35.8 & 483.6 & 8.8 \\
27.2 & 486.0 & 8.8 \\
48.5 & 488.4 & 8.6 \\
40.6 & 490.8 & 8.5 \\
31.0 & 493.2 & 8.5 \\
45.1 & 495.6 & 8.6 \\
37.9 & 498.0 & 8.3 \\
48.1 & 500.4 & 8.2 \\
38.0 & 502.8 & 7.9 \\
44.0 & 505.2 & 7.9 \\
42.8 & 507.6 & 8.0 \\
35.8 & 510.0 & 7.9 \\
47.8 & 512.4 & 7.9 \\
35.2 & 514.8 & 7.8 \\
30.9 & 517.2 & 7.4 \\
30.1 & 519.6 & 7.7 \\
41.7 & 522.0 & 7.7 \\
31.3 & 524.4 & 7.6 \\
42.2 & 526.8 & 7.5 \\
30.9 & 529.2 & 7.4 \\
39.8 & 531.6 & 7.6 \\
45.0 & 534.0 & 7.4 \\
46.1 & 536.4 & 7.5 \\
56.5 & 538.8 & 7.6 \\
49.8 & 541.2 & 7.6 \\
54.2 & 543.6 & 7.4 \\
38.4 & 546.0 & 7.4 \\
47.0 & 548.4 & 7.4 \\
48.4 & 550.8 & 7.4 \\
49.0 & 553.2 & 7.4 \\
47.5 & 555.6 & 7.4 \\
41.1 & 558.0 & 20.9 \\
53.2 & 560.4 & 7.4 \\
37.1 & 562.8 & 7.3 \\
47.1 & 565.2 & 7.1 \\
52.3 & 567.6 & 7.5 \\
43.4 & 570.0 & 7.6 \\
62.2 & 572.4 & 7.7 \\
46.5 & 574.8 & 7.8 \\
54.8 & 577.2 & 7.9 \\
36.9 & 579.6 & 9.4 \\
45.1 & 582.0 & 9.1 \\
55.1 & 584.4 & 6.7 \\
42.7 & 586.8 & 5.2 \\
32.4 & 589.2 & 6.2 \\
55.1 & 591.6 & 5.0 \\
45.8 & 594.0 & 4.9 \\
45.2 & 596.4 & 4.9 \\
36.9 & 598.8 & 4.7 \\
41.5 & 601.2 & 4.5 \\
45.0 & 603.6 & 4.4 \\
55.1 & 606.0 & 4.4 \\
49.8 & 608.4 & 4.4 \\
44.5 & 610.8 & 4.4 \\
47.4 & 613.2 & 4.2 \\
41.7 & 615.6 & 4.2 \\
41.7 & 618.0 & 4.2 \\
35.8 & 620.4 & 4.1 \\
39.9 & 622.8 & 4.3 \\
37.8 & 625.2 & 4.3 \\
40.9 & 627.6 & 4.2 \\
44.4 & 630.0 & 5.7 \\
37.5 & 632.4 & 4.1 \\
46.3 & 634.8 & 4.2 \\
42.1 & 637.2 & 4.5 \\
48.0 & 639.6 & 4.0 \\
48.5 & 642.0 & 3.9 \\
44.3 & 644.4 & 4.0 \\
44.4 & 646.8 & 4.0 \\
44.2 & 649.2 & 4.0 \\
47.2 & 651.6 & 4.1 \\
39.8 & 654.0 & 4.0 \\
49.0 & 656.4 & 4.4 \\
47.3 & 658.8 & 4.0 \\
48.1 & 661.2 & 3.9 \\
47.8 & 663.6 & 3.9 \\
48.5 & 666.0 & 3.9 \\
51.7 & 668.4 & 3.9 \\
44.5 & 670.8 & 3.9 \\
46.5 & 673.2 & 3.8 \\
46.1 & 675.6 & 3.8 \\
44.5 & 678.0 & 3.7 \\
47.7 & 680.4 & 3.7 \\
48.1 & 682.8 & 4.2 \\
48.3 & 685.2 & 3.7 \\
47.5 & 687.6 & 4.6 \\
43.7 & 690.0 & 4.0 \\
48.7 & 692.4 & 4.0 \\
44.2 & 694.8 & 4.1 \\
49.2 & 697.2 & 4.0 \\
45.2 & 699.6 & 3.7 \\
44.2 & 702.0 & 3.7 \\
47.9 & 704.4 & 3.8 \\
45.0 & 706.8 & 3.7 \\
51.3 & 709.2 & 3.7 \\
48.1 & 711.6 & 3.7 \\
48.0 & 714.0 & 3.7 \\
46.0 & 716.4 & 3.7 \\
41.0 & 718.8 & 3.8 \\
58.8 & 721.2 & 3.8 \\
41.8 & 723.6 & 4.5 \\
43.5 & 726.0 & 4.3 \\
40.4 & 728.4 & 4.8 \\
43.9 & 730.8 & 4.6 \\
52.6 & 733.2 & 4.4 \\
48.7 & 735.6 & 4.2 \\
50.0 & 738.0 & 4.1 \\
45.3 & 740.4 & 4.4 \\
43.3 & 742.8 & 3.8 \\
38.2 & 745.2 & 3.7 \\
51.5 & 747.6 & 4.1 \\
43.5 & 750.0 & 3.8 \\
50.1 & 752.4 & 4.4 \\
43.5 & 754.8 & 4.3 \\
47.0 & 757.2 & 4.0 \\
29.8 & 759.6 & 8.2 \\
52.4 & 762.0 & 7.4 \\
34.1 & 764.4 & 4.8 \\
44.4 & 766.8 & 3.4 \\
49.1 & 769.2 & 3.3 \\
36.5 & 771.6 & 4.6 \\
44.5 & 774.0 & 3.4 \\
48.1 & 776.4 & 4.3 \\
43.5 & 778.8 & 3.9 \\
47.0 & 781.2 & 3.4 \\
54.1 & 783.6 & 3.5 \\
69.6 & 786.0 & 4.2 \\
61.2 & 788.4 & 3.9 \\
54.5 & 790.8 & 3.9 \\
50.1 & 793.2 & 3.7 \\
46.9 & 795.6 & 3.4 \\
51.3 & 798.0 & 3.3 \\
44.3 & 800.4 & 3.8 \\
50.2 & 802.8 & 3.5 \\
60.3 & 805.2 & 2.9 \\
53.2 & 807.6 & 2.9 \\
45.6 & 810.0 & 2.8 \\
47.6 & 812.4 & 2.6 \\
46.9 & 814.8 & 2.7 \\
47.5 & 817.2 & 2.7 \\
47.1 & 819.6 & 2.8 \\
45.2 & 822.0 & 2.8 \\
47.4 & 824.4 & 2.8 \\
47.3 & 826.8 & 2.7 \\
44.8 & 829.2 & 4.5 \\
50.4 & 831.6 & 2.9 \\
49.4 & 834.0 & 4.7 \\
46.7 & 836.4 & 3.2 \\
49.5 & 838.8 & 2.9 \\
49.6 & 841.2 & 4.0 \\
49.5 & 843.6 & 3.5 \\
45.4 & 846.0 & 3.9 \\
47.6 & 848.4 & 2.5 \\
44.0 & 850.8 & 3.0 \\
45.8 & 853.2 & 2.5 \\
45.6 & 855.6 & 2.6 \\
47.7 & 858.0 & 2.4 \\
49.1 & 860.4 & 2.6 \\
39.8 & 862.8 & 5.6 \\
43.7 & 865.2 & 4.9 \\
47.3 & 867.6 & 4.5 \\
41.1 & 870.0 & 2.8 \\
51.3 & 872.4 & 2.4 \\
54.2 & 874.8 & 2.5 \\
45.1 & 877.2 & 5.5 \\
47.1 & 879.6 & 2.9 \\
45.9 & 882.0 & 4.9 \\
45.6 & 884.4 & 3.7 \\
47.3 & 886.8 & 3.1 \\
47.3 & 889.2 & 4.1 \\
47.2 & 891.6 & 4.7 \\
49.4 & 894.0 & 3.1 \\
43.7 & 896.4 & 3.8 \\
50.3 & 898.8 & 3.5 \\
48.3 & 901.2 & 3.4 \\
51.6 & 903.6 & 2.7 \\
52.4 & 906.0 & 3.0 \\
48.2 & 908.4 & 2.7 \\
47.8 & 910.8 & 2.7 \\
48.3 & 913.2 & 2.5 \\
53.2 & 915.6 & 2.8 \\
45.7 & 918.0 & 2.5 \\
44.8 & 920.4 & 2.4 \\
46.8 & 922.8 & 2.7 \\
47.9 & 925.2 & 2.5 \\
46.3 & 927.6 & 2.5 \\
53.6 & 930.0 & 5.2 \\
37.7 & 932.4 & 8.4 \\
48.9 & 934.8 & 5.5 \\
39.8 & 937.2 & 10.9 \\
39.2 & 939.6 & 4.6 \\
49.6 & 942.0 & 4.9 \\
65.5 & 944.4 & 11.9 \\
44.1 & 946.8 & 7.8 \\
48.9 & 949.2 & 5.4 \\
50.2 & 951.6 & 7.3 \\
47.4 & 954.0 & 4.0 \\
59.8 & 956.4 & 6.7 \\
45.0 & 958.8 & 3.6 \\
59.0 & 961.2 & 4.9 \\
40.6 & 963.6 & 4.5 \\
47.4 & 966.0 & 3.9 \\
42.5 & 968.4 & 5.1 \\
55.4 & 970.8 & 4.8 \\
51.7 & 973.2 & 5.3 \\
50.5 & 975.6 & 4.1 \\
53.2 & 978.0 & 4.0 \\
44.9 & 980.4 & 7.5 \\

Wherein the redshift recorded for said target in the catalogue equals 0.20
